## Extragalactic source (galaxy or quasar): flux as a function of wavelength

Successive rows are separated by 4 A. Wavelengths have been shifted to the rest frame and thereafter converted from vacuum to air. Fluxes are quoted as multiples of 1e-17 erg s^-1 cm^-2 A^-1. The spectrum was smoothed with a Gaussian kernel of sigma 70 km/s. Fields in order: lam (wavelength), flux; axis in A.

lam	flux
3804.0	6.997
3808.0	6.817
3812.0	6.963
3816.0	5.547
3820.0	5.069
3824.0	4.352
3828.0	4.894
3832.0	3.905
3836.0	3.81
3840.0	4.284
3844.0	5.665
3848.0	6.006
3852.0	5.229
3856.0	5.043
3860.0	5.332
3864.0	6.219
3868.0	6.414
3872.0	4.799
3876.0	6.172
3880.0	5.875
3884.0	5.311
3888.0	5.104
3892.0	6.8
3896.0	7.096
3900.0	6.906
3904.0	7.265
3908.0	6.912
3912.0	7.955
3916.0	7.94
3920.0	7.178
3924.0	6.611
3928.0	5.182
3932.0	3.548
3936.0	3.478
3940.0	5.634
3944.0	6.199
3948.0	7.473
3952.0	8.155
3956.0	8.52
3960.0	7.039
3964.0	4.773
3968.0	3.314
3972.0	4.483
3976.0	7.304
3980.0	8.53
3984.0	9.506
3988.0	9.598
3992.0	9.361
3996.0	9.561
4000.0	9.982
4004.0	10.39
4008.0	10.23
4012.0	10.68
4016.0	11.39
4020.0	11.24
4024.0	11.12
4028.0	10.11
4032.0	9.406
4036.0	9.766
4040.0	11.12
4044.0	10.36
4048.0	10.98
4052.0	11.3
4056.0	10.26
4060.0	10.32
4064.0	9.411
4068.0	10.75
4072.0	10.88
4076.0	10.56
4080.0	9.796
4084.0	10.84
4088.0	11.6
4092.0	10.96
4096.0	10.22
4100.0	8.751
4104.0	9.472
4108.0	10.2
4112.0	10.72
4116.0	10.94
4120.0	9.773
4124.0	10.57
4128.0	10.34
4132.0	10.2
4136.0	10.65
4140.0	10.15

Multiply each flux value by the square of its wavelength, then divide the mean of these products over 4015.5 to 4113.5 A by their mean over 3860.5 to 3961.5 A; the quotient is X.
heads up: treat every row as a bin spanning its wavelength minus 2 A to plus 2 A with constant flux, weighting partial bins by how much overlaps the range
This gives 1.77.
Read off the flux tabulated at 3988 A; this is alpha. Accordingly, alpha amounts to 9.598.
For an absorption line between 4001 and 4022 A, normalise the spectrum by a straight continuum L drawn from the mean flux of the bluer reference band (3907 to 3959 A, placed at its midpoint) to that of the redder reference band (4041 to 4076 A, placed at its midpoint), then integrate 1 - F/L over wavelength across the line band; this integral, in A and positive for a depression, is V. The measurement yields -4.0 A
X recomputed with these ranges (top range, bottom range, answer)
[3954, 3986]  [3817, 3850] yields 1.50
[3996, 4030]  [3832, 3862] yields 2.31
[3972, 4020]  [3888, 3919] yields 1.40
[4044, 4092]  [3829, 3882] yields 2.24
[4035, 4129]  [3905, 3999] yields 1.60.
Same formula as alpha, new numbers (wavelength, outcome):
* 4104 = 9.472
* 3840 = 4.284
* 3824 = 4.352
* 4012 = 10.68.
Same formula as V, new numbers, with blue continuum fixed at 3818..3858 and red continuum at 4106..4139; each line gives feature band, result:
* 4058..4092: -3.80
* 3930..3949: 4.72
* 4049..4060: -1.98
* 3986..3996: -2.12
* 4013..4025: -4.05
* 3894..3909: -2.42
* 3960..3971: 4.04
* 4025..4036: -1.63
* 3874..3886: -0.30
